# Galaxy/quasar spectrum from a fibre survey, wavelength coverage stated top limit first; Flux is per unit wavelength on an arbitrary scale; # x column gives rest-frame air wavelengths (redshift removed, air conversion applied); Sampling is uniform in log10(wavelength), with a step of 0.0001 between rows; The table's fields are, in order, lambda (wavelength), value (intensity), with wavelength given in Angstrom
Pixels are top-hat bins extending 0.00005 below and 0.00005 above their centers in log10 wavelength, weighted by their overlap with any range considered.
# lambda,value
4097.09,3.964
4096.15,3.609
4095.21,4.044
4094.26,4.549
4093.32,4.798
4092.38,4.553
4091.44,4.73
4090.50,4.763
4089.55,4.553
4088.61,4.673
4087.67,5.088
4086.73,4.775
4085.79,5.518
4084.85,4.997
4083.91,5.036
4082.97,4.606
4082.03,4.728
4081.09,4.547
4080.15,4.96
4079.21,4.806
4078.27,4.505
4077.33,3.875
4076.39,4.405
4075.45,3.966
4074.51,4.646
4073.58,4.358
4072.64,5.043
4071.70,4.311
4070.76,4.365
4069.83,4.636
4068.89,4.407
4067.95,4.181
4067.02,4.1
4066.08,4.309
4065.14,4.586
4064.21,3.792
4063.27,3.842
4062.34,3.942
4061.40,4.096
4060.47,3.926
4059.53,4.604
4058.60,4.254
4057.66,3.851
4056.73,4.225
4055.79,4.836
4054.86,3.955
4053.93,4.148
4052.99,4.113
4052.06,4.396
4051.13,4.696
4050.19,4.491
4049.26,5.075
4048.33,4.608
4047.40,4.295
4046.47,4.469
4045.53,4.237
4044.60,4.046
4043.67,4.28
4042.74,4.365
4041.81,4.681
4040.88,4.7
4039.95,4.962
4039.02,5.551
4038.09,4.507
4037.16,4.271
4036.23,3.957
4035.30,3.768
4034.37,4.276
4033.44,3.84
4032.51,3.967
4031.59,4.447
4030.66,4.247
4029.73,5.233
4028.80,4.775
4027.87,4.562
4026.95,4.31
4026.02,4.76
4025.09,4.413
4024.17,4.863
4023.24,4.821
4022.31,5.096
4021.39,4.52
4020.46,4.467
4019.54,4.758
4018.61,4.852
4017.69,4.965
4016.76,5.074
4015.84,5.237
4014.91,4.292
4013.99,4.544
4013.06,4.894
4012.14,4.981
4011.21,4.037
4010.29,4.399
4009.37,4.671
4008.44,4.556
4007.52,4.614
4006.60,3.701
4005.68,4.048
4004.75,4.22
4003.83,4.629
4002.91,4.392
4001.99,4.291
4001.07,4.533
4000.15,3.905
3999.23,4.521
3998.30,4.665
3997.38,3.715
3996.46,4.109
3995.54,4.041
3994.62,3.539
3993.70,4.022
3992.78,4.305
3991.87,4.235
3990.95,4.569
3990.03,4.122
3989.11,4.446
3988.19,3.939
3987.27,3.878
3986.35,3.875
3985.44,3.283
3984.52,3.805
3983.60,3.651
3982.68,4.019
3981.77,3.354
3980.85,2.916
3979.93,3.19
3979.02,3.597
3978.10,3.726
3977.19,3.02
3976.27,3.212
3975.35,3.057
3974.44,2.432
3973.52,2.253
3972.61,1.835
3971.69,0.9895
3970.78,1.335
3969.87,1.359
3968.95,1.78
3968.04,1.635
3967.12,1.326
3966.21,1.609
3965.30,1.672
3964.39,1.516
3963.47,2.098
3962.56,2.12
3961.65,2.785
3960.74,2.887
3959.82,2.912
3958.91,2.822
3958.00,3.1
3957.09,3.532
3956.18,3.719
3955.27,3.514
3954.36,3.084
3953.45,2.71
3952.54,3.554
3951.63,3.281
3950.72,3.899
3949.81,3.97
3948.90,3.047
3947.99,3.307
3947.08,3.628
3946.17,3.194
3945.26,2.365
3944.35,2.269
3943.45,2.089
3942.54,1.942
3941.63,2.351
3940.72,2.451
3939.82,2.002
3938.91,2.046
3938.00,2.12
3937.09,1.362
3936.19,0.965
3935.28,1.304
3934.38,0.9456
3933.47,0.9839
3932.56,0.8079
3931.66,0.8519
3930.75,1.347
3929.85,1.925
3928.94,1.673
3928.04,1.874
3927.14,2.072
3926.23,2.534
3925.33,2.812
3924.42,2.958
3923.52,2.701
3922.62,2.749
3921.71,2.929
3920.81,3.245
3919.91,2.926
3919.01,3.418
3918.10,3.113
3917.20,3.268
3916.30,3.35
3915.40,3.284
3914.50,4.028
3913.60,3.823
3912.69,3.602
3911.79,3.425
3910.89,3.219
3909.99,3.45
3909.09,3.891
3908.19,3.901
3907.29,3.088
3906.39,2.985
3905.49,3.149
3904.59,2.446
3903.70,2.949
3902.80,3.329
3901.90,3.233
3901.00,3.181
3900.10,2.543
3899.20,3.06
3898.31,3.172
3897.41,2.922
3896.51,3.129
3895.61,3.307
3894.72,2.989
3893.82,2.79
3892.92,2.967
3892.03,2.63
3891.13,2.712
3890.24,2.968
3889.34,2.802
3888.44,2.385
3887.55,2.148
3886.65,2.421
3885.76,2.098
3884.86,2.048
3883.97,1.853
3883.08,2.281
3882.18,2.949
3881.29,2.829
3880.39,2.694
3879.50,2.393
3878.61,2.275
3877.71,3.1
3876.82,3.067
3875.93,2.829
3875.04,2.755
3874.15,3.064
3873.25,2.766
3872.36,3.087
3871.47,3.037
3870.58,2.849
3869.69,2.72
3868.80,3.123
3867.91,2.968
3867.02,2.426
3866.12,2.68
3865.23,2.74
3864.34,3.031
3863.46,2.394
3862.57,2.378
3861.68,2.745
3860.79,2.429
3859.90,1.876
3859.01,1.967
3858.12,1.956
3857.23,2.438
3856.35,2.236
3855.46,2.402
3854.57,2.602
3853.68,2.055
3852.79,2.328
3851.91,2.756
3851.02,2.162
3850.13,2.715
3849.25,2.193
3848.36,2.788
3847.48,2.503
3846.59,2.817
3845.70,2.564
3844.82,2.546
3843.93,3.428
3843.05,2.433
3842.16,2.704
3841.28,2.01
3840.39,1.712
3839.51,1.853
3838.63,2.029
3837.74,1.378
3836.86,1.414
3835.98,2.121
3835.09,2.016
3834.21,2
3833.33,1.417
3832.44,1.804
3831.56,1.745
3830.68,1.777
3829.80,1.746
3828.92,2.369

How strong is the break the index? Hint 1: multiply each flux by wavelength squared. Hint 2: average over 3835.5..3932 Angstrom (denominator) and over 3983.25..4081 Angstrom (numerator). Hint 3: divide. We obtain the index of 1.76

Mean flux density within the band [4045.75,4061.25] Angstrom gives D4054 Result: 4.36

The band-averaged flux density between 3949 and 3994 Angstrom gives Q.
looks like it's 3.02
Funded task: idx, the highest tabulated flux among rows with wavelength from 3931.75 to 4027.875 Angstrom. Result 5.237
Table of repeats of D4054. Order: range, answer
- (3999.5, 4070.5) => 4.44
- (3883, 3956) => 2.71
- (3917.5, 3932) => 2.47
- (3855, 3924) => 2.86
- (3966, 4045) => 3.97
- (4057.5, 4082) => 4.33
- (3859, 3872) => 2.65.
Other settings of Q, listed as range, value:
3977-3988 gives 3.55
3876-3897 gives 2.65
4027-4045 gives 4.44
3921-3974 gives 2.3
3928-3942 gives 1.55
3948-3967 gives 2.87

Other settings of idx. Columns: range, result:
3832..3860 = 3.428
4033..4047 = 5.551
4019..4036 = 5.233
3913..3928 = 4.028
